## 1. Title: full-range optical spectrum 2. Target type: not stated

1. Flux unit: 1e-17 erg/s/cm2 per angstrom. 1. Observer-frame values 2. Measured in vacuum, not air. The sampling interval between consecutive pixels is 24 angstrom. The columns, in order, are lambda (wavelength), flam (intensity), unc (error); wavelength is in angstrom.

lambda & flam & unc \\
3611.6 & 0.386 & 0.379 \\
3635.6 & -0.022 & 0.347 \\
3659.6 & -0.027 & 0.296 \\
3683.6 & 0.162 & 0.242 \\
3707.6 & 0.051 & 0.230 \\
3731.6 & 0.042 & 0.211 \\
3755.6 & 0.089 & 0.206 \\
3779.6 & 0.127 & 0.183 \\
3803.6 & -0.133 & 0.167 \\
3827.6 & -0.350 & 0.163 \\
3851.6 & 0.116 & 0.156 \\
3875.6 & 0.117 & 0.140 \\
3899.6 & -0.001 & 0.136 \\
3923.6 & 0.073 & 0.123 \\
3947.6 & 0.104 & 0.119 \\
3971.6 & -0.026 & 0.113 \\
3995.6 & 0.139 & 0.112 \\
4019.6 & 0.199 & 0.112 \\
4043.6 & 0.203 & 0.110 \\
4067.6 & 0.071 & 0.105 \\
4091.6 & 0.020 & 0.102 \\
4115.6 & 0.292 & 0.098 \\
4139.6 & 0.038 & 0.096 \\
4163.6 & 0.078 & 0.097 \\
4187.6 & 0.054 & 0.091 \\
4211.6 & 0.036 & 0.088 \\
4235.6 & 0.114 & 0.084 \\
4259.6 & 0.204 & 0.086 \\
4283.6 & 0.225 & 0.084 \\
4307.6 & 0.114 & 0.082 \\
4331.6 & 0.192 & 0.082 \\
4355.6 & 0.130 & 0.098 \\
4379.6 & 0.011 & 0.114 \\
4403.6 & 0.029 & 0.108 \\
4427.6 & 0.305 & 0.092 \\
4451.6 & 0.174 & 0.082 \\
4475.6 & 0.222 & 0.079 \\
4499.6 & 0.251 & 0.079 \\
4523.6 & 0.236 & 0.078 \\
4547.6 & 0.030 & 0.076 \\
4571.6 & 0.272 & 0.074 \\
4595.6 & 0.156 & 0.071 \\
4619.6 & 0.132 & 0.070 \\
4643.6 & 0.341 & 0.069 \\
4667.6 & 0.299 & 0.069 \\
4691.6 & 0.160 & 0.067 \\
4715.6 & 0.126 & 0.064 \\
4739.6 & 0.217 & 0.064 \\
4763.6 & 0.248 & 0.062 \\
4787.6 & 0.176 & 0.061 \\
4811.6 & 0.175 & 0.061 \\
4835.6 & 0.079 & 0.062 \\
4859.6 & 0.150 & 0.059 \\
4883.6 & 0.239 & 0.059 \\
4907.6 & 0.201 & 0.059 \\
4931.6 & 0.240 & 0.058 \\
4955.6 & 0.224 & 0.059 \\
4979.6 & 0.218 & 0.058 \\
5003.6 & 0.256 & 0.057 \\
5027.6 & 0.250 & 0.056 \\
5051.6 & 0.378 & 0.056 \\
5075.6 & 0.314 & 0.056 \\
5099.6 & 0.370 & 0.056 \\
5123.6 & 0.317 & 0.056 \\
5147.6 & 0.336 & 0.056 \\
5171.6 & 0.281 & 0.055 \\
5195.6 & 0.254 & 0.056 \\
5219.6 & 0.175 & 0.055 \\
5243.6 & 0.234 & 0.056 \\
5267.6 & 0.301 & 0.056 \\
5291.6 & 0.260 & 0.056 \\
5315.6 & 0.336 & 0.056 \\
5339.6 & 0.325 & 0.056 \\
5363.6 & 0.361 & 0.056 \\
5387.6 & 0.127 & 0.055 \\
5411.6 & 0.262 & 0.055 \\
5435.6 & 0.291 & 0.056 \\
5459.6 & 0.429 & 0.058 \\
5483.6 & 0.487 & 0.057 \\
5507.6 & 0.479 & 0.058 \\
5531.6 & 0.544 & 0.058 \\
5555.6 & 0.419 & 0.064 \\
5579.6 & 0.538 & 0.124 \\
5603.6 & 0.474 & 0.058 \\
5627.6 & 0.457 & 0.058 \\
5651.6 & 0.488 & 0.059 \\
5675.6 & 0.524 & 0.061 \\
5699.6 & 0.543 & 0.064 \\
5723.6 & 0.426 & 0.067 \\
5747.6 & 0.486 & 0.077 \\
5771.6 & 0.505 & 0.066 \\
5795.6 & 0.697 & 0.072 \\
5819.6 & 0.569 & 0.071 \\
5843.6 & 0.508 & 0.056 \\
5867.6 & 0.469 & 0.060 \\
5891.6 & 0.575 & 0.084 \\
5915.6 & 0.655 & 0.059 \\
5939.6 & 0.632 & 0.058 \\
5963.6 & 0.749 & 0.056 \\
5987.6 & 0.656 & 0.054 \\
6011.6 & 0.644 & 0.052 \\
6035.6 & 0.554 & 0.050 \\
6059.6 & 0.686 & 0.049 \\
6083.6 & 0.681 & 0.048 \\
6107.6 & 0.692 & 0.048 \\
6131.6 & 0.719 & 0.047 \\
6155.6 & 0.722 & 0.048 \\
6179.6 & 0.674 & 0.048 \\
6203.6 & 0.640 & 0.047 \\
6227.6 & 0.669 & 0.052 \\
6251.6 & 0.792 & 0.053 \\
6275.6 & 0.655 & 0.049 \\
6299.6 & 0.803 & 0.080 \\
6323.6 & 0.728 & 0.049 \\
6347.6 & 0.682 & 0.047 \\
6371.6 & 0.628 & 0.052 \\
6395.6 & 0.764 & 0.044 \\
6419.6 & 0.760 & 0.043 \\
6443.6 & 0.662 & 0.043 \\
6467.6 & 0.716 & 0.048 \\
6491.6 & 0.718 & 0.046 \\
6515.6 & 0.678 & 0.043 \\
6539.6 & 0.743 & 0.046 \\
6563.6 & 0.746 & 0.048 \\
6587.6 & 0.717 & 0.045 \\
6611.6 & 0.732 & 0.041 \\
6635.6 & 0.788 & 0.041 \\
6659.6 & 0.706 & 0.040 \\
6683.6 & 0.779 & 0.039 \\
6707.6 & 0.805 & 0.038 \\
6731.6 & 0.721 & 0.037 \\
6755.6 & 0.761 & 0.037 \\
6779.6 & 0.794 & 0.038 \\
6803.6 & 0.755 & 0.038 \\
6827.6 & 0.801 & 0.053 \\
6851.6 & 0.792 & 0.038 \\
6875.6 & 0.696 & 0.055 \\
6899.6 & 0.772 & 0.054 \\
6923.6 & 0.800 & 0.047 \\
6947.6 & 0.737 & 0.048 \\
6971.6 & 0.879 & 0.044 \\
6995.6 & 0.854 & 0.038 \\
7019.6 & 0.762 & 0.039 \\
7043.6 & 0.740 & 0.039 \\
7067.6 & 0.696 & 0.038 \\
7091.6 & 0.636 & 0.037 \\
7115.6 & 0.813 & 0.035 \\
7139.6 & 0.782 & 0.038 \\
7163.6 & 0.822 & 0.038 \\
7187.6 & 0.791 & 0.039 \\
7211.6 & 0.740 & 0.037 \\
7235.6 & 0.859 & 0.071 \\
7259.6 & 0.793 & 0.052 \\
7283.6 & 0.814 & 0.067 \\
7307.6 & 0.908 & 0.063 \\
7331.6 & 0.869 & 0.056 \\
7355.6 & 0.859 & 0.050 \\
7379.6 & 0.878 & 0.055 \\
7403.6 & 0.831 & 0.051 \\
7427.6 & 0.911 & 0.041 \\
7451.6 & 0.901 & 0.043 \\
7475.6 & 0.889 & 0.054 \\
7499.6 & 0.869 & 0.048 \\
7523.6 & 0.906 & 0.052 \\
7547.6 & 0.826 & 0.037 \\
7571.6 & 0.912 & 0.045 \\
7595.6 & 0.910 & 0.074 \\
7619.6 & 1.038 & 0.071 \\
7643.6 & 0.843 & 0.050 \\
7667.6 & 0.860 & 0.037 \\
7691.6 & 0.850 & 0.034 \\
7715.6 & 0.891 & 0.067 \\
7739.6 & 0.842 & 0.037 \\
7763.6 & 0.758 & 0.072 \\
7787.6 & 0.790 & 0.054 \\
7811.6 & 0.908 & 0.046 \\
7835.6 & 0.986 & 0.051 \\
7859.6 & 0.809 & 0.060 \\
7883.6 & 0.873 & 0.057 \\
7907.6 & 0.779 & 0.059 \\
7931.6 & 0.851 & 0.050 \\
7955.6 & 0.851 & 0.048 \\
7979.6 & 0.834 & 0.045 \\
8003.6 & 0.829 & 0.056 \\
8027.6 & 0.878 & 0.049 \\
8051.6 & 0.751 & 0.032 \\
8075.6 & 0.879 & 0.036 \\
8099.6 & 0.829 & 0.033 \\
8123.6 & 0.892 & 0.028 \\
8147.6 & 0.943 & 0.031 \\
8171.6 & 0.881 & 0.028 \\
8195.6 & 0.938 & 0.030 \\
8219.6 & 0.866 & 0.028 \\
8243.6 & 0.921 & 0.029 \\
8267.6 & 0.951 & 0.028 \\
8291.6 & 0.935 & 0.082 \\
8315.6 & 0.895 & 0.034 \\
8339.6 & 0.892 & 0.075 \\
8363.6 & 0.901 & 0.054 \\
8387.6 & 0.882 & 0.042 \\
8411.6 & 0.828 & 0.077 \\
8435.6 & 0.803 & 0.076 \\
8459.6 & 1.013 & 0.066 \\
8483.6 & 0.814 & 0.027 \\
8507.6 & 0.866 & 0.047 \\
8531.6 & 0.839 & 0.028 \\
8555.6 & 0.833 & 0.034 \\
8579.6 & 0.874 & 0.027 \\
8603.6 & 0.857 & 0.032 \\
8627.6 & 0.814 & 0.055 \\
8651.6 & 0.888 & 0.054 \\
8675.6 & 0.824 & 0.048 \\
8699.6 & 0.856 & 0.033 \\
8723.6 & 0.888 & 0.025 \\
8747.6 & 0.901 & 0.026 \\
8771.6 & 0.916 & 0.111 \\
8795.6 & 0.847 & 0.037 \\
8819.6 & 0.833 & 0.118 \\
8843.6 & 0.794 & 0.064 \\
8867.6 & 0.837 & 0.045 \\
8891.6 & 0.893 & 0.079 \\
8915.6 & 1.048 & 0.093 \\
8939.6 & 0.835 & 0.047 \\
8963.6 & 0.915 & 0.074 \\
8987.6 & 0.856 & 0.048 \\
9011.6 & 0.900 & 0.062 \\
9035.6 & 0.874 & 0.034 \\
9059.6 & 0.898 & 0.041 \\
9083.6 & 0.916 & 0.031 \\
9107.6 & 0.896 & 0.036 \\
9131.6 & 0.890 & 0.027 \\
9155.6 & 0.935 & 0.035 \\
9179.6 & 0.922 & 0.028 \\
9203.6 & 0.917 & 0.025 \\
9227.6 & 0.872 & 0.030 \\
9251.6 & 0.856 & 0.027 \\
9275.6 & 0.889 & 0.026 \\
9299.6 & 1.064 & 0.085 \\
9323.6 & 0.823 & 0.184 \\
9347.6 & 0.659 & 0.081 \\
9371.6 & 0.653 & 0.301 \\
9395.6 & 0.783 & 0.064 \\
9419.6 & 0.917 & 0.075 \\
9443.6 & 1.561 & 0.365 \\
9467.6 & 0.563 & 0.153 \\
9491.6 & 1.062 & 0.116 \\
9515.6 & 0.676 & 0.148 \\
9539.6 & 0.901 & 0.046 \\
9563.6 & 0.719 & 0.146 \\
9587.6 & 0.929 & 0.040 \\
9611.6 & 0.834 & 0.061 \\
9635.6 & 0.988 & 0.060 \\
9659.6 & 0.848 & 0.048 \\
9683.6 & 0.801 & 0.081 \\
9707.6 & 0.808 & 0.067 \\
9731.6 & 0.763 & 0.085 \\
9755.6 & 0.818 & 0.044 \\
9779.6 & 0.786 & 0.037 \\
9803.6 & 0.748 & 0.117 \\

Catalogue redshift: 0.367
